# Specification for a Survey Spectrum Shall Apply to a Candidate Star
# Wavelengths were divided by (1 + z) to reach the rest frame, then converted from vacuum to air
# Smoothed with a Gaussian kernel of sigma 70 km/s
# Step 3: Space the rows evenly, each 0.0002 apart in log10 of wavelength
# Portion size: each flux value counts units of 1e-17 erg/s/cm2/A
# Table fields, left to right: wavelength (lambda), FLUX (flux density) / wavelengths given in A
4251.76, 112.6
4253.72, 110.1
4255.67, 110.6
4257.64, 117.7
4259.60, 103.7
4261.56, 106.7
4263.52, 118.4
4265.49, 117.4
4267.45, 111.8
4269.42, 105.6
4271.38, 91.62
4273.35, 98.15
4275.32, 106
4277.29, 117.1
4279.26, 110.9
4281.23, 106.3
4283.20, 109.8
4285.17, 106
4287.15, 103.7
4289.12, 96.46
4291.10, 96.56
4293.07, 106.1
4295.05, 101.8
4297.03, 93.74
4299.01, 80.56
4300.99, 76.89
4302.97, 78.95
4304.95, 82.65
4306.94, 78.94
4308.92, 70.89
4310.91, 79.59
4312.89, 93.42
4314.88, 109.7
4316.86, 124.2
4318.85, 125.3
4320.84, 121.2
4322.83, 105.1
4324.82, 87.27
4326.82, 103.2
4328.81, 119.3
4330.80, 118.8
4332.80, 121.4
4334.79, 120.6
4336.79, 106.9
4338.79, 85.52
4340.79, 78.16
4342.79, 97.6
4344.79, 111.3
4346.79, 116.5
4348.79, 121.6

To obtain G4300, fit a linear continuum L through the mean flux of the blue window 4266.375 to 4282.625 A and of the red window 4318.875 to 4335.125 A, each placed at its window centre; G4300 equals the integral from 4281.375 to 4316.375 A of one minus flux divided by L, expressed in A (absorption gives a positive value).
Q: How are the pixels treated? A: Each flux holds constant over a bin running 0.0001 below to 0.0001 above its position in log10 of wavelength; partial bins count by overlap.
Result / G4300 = 5.2 A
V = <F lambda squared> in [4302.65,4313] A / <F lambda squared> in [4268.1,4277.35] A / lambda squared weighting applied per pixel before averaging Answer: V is 0.79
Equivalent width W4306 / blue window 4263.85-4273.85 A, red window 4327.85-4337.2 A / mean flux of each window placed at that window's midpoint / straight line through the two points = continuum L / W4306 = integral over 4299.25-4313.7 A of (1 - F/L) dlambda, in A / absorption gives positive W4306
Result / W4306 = 4.2 A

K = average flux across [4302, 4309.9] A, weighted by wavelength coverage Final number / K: 77.9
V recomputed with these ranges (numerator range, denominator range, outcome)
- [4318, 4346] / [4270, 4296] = 1.05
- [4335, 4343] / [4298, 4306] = 1.20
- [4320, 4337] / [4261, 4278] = 1.06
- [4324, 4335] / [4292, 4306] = 1.28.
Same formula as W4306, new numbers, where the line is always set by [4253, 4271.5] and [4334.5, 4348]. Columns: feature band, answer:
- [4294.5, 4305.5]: 2.2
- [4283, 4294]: 0.5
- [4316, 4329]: -1.0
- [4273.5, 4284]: -0.1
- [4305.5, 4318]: 1.4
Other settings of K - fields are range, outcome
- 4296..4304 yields 82.6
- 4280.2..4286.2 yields 107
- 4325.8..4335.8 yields 117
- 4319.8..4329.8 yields 107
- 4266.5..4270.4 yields 109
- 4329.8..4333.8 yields 120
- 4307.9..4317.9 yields 95.7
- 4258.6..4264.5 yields 110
